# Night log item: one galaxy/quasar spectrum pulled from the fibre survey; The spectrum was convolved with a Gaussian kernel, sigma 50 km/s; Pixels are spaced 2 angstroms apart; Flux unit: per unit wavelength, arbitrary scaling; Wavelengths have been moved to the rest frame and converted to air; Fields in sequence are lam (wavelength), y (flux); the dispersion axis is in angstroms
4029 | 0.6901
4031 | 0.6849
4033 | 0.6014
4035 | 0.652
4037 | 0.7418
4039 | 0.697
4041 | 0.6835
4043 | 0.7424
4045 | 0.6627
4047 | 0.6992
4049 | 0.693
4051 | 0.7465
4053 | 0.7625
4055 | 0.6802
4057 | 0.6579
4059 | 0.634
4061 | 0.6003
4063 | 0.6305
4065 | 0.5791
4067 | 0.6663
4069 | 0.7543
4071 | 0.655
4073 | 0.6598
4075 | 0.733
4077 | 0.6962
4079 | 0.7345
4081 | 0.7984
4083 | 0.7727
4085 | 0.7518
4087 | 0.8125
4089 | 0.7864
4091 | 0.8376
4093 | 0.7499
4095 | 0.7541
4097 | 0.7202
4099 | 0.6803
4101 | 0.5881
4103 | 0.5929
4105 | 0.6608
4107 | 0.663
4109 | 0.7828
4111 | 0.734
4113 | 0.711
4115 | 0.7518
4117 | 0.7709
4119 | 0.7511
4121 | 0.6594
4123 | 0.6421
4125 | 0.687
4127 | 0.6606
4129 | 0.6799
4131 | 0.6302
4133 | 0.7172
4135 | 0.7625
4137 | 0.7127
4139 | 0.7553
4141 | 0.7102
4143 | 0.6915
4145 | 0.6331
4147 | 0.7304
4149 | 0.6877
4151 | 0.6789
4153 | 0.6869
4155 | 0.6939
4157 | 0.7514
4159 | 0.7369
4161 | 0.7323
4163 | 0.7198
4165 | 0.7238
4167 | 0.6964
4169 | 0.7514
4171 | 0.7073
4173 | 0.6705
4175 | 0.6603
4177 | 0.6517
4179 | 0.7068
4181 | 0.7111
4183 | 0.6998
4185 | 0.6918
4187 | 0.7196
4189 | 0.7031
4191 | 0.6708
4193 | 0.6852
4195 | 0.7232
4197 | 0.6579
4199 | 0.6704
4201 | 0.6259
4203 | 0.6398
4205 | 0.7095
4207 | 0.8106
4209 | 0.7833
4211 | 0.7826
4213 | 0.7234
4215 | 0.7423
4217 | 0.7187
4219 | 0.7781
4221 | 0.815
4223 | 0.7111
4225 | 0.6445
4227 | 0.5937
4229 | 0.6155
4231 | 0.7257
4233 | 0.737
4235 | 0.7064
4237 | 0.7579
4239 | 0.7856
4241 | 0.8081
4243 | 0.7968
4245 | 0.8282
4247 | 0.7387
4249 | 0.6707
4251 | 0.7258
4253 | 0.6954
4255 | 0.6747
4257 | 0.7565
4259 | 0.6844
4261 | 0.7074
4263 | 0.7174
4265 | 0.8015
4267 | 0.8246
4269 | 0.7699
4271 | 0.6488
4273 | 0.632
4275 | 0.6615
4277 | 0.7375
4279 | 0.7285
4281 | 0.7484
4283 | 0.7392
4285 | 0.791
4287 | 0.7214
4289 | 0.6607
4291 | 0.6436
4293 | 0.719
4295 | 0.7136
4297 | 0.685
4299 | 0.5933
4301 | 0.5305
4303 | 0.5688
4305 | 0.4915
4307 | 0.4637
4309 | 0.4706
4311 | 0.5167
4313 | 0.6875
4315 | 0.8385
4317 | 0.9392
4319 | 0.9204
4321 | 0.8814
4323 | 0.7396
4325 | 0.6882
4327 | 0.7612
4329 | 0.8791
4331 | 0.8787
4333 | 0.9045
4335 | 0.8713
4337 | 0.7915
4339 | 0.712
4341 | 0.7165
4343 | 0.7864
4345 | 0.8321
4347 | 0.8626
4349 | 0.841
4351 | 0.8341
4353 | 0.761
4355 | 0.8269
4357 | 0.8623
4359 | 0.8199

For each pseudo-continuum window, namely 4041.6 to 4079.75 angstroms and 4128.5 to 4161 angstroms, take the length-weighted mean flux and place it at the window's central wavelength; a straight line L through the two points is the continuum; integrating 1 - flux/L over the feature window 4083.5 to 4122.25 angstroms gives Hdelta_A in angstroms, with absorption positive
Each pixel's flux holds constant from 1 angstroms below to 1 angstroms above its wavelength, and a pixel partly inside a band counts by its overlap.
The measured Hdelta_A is -1.7 angstroms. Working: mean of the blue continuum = 0.683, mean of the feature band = 0.724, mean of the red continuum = 0.705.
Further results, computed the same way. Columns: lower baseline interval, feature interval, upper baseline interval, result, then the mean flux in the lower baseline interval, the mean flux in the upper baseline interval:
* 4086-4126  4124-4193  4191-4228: 1.29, 0.717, 0.711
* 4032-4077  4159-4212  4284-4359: 0.37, 0.679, 0.741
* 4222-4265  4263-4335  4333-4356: 4.92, 0.72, 0.808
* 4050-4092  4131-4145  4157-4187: -0.07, 0.712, 0.706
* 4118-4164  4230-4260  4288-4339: -1.32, 0.7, 0.713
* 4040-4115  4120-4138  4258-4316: 0.35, 0.705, 0.672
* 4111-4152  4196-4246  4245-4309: -2.59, 0.702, 0.684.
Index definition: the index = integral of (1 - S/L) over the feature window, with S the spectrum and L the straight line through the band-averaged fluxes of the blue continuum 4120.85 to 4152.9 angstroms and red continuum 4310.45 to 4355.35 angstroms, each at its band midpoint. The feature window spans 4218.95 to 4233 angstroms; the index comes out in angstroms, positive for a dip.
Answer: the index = 0.9 angstroms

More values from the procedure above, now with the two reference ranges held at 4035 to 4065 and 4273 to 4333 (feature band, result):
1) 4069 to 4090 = -1.7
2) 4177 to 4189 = -0.1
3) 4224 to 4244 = -0.5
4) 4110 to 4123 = -0.6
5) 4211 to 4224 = -1.0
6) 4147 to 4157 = -0.1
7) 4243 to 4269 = -1.4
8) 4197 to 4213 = -0.4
